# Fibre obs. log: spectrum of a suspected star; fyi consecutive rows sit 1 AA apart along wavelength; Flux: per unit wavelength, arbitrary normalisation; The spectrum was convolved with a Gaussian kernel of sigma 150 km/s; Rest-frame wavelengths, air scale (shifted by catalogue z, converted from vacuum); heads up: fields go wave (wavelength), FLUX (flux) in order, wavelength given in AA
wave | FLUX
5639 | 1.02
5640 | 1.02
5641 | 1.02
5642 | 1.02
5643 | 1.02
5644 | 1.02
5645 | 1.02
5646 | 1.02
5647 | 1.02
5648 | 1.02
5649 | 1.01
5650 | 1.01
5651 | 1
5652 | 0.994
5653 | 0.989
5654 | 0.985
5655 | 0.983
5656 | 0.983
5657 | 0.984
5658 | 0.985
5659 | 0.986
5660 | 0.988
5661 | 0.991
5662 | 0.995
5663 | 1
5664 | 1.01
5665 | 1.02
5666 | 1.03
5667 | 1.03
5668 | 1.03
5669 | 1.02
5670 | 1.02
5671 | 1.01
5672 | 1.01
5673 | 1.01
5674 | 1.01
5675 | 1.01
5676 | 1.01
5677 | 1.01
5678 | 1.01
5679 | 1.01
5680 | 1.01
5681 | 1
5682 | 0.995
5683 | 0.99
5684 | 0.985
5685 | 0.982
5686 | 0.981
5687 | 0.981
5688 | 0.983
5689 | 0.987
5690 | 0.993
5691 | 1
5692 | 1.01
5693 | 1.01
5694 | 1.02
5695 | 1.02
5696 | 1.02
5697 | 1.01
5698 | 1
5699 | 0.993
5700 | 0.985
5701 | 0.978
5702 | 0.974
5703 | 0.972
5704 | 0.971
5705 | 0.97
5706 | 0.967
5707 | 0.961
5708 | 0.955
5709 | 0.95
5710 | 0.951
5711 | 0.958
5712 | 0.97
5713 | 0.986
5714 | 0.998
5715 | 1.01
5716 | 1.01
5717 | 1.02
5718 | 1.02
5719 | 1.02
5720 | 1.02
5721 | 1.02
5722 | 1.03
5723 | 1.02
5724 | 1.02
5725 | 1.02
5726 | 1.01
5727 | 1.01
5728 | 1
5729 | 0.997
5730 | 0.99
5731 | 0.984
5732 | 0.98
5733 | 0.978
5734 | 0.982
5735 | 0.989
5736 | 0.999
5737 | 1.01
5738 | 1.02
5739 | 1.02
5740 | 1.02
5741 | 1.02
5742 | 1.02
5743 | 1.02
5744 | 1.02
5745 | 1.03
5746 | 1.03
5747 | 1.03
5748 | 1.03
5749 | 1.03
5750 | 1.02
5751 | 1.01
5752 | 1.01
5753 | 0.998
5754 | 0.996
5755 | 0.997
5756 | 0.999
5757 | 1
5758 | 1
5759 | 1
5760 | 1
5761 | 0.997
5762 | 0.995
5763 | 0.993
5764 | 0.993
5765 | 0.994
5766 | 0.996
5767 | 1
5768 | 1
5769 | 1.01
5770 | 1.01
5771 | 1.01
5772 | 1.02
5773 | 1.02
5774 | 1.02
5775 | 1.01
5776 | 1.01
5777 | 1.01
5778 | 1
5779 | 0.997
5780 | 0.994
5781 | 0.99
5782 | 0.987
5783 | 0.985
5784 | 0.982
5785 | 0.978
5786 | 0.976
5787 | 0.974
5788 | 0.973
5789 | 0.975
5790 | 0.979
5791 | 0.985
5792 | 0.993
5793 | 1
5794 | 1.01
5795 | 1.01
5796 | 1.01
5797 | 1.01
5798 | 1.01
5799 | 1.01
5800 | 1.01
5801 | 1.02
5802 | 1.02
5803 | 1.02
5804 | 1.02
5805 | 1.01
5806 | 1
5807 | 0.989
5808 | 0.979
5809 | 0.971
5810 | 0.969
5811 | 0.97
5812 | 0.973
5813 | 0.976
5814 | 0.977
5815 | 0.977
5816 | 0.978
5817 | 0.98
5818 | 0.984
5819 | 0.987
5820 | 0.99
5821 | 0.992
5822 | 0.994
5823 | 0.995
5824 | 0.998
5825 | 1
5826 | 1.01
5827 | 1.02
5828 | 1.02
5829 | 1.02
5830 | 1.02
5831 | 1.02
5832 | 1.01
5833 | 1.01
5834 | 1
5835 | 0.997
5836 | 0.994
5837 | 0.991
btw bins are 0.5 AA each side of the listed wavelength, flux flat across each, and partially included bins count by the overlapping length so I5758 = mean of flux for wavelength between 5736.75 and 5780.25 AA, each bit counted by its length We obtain 1.01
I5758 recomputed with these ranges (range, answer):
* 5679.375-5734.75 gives 0.994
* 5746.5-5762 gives 1.01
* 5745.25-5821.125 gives 0.998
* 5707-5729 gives 0.999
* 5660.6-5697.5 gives 1.01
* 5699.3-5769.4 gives 1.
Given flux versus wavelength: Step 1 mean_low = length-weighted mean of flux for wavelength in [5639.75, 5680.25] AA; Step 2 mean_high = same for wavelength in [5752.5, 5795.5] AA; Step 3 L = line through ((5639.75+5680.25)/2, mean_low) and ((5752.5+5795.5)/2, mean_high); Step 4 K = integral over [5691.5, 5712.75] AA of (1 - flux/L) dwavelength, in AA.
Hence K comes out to 0.4 AA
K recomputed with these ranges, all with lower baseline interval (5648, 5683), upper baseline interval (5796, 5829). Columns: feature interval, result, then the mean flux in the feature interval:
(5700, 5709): 0.3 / 0.968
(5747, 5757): -0.1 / 1.01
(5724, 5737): 0.1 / 0.996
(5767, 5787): 0.0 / 1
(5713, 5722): -0.1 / 1.01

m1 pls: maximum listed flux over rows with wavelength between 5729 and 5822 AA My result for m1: 1.03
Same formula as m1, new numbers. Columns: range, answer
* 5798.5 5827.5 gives 1.02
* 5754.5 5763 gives 1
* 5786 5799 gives 1.01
